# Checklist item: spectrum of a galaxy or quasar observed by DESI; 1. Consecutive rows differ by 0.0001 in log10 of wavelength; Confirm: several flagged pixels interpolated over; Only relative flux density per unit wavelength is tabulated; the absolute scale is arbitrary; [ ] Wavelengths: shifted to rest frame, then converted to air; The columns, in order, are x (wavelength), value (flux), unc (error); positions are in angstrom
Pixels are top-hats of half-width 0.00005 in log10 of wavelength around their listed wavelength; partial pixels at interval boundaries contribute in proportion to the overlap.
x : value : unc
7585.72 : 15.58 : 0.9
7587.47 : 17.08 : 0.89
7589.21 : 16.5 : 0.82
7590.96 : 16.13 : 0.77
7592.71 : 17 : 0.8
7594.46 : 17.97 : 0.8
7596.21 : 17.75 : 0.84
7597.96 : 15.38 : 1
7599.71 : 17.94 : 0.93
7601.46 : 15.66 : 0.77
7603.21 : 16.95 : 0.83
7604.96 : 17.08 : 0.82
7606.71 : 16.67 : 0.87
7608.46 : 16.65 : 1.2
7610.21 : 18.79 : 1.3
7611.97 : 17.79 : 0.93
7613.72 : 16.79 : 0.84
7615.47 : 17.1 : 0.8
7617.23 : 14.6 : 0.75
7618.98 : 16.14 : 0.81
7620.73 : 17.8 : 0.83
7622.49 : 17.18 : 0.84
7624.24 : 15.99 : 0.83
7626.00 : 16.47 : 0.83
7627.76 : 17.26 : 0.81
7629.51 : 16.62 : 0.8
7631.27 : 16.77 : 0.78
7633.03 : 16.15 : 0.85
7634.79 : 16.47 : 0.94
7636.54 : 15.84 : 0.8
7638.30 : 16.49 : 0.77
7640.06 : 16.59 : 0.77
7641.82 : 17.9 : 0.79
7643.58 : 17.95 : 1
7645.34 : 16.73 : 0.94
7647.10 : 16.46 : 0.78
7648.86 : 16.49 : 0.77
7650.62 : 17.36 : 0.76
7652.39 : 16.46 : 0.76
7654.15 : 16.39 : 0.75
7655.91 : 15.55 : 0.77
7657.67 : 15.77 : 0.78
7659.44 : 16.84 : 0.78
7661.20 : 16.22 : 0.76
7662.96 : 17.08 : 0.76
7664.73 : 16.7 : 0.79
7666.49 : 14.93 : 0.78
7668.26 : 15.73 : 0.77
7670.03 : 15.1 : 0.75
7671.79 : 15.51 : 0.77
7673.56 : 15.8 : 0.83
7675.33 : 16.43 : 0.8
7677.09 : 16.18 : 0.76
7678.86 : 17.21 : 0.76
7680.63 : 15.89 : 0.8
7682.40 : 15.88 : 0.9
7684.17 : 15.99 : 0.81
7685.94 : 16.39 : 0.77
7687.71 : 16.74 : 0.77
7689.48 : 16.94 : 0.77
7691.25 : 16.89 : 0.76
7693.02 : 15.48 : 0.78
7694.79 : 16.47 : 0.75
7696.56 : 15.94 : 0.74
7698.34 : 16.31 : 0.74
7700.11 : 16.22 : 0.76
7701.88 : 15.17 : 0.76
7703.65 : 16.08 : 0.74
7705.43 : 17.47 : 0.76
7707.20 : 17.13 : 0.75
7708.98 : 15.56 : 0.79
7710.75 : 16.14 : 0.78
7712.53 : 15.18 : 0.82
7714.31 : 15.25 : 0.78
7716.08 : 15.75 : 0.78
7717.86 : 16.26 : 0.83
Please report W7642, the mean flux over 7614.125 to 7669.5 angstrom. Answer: 16.5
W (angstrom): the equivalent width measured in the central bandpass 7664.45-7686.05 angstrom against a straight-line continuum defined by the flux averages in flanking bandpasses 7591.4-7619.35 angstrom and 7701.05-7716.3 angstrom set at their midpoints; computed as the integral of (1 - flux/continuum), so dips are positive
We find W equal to 0.4 angstrom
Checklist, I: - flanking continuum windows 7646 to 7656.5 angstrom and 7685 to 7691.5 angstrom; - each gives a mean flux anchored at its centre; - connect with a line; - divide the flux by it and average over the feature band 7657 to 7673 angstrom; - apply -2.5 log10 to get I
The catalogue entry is 0.04 mag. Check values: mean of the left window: 16.5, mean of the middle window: 16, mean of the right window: 16.7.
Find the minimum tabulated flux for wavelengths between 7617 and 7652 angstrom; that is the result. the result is 14.6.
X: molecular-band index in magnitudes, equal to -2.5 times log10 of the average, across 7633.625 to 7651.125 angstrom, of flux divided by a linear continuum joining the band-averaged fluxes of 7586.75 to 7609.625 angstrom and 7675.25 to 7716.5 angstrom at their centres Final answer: -0.017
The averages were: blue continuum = 16.9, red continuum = 16.2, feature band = 16.8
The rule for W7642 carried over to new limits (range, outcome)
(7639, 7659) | 16.7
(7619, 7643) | 16.7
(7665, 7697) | 16.1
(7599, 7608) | 16.8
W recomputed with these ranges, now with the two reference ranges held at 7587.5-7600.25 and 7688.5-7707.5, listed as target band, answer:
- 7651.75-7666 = 0.2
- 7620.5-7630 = 0.0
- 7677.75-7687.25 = 0.1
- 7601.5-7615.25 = -0.2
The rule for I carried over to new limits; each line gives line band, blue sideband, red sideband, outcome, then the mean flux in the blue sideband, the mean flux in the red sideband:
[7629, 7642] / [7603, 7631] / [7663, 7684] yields 0.003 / 16.9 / 16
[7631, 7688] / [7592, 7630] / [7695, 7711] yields 0.013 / 16.9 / 16.2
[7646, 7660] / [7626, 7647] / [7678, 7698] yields 0.015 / 16.8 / 16.3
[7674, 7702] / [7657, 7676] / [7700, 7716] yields -0.019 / 16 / 16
